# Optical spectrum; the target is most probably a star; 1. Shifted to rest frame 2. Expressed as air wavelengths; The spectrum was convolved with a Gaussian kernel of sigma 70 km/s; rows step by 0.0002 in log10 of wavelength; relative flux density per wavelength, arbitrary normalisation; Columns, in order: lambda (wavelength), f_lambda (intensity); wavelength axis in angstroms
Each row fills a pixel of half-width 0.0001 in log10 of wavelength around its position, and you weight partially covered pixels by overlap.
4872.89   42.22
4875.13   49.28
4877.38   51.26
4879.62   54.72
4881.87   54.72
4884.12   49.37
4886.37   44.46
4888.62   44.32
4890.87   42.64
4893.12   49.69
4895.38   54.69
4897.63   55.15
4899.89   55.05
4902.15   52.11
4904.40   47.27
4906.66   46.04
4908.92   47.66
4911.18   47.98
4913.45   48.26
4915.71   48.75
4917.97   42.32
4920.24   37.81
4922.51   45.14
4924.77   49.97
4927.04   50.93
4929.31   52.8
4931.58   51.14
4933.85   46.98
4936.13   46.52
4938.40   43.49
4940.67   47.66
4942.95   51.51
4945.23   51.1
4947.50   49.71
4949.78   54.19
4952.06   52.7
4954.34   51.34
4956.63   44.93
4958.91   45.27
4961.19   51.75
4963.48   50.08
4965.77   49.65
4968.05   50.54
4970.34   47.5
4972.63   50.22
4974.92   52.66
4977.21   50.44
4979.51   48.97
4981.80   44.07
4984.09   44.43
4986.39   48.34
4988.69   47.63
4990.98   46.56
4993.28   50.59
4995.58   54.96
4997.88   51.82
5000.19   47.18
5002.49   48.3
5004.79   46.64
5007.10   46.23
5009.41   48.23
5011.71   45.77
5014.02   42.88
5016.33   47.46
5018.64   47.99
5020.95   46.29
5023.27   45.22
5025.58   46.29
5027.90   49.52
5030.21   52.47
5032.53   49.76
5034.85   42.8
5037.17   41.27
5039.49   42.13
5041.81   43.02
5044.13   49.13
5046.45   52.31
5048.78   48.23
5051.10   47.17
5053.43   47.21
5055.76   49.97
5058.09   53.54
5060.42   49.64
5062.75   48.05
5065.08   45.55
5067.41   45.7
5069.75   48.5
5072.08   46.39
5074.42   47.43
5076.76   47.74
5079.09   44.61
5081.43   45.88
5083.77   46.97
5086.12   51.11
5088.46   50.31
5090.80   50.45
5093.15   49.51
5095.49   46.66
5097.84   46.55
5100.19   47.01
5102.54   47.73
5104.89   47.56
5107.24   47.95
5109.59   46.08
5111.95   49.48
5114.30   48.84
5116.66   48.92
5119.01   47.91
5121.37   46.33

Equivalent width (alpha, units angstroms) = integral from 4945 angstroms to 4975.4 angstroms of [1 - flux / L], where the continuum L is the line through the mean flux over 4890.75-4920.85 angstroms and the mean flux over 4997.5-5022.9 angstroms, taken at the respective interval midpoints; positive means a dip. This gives -1.46 angstroms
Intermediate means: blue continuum 48.6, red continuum 46.9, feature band 50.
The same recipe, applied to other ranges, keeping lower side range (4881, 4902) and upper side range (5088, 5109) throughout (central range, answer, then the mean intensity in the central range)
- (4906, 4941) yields 1.86 angstroms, 47.1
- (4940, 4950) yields -0.23 angstroms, 50.7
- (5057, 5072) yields 0.02 angstroms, 48.3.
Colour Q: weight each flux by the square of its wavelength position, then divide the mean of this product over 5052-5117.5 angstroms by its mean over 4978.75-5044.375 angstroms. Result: 1.05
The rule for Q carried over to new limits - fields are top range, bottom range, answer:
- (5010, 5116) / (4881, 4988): 1.03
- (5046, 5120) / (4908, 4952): 1.06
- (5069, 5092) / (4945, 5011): 1.02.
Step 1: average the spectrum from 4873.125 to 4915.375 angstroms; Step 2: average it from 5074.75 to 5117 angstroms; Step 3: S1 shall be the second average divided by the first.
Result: 0.97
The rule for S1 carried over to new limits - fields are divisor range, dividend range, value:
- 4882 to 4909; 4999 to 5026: 0.94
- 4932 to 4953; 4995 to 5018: 0.97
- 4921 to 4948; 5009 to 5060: 0.97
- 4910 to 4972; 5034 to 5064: 0.97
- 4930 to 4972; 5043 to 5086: 0.98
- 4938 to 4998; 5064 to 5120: 0.97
